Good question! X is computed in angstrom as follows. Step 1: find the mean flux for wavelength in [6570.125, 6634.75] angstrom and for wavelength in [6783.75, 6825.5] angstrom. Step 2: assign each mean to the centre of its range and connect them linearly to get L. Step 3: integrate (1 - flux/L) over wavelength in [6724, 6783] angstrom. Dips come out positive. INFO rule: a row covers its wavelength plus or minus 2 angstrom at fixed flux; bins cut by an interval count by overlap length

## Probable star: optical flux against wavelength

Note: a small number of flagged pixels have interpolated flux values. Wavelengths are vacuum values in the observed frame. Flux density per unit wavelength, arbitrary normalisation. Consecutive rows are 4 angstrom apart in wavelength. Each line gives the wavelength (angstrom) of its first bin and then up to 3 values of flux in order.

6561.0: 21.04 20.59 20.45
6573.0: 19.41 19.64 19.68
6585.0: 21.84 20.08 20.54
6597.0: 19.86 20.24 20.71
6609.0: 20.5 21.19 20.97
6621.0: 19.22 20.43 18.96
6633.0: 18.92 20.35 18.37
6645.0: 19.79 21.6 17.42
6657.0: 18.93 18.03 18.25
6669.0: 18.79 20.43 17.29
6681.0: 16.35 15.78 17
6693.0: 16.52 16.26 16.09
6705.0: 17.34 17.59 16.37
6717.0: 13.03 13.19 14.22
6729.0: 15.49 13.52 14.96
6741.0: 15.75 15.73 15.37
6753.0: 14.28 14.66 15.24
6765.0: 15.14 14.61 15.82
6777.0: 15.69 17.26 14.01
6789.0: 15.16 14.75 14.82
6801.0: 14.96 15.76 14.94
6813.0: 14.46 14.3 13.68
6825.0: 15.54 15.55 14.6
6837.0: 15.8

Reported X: 3.3 angstrom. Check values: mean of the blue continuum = 20.1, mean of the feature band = 15.2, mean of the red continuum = 14.7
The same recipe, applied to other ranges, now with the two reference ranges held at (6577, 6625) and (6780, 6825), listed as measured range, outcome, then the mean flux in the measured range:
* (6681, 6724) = 4.25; 15.9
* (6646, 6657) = -0.23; 19.4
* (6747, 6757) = 0.91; 14.8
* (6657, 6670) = 0.20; 18.4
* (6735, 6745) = 0.70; 15.4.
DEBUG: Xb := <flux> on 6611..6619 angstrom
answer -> 21.1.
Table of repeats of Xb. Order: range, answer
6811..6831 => 14.7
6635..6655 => 19.5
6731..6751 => 15.1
